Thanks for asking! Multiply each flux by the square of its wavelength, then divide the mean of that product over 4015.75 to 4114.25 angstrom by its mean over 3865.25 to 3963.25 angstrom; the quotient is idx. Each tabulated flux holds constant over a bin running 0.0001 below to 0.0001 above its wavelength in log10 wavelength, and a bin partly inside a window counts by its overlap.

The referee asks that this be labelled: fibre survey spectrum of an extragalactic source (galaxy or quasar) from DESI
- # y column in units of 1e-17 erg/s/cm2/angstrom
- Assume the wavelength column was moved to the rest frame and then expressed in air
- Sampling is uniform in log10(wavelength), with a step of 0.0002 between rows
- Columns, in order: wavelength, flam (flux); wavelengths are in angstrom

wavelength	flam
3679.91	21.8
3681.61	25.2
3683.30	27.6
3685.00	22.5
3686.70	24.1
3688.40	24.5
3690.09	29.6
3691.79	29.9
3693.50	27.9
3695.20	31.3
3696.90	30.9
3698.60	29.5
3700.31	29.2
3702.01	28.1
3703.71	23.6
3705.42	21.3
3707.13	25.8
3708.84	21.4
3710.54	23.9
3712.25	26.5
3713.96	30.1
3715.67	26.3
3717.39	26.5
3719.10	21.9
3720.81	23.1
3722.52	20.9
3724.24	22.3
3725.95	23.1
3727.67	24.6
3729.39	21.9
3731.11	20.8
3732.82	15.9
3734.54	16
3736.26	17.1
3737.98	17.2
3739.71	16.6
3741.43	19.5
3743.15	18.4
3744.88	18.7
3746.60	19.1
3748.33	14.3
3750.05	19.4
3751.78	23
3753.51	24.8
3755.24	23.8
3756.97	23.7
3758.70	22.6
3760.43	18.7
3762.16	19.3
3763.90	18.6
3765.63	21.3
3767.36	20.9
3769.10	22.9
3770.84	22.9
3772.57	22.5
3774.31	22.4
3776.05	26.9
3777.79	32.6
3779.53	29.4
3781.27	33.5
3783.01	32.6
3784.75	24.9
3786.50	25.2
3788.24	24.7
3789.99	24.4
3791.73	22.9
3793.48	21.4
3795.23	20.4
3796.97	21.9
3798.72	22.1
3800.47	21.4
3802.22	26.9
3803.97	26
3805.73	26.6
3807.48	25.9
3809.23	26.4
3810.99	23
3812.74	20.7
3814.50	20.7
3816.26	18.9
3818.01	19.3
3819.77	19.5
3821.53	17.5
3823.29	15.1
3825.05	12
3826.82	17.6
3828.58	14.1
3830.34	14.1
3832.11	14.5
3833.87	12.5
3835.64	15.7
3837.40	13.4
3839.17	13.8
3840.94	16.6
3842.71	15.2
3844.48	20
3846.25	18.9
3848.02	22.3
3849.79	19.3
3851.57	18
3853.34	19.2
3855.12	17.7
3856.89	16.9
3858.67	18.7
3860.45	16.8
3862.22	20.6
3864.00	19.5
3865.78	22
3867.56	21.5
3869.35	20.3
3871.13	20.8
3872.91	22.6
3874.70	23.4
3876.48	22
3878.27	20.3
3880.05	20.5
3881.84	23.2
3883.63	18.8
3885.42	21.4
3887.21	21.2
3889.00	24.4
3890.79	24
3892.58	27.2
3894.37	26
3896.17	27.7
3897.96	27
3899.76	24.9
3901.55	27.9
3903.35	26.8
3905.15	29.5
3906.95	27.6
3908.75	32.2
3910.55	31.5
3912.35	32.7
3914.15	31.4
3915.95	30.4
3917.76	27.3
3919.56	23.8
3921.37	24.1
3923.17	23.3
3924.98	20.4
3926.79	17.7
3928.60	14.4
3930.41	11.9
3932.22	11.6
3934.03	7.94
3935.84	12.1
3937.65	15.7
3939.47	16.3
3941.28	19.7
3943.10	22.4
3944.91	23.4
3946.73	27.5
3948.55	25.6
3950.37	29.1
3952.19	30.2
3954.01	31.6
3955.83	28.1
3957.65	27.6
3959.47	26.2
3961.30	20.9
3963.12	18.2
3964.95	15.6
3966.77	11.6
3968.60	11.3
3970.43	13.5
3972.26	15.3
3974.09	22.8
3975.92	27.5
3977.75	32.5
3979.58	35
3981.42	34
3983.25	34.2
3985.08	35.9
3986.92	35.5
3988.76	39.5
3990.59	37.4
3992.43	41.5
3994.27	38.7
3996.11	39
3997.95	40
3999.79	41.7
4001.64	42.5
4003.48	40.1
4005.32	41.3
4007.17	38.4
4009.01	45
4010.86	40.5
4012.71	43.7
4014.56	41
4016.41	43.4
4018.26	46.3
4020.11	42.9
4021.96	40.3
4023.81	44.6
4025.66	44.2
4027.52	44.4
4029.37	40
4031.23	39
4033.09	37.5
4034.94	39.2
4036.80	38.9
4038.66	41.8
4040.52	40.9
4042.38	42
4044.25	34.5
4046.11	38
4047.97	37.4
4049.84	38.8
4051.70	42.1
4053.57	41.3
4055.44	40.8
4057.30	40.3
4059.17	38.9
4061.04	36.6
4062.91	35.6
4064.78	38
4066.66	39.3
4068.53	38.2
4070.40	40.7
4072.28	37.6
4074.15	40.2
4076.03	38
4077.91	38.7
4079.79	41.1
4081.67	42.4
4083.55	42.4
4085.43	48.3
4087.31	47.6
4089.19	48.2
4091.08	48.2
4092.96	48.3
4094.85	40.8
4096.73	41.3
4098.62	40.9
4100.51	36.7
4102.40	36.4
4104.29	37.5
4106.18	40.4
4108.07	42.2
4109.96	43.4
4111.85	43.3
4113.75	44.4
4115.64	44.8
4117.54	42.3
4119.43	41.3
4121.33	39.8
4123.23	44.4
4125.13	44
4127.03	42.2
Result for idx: 1.9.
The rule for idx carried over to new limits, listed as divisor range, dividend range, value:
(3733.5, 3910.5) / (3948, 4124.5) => 1.95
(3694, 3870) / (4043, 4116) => 2.21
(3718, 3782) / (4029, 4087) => 2.15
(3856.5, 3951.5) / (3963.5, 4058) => 1.71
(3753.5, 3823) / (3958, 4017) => 1.54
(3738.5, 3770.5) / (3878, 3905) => 1.29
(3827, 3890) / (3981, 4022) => 2.29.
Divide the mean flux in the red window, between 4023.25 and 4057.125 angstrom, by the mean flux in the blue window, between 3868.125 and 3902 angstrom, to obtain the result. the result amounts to 1.7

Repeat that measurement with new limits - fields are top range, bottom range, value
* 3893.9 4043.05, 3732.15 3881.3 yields 1.48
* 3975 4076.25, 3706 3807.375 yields 1.73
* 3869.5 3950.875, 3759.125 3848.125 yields 1.09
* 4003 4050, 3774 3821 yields 1.68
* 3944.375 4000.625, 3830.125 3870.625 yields 1.62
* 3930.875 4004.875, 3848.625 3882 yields 1.34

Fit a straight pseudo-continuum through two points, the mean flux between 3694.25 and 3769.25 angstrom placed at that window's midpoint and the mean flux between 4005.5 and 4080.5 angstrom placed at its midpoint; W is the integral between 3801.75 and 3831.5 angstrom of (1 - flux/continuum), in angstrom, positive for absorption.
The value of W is 7.7 angstrom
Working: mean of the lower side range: 22.4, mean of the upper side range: 40.3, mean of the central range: 20.1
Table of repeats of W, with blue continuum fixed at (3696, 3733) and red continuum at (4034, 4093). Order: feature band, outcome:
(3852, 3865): 5.3 angstrom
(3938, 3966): 9.1 angstrom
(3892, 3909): 2.9 angstrom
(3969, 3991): 4.3 angstrom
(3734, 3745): 3.5 angstrom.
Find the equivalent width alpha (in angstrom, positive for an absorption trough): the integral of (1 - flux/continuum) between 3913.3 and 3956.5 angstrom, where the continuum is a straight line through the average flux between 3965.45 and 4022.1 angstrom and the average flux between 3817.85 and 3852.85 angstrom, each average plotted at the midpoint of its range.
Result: 9.6 angstrom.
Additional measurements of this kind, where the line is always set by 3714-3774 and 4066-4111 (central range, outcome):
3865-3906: 8.2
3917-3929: 3.7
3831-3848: 6.9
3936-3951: 5.1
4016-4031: -2.1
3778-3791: -2.6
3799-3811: -0.3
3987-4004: -1.8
